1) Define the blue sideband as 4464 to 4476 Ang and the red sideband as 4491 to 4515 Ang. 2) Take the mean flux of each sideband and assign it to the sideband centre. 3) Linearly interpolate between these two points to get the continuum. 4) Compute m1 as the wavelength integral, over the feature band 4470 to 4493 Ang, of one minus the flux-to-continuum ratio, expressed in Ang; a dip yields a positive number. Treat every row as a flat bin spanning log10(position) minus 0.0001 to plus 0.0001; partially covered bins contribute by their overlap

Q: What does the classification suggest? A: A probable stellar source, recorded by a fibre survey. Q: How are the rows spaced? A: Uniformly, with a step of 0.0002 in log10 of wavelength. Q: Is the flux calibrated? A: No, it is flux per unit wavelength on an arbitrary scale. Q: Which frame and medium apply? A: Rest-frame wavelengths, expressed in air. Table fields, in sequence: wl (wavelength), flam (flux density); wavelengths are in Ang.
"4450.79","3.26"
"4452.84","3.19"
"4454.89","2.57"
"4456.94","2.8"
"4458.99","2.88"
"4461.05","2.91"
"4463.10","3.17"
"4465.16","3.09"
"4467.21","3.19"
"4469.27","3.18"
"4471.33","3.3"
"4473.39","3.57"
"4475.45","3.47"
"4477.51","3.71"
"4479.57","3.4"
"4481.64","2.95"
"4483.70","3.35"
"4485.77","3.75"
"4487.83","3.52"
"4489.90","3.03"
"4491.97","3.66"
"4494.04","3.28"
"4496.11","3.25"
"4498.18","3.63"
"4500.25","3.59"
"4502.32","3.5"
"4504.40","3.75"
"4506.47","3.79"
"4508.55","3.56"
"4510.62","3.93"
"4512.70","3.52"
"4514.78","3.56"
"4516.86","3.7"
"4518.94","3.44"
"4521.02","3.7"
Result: -0.22 Ang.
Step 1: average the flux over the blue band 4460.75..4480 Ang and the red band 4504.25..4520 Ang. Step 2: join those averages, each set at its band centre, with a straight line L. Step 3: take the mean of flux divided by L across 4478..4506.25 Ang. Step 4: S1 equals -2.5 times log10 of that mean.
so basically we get 0.01 mag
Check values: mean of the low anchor 3.31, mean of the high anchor 3.65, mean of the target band 3.45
